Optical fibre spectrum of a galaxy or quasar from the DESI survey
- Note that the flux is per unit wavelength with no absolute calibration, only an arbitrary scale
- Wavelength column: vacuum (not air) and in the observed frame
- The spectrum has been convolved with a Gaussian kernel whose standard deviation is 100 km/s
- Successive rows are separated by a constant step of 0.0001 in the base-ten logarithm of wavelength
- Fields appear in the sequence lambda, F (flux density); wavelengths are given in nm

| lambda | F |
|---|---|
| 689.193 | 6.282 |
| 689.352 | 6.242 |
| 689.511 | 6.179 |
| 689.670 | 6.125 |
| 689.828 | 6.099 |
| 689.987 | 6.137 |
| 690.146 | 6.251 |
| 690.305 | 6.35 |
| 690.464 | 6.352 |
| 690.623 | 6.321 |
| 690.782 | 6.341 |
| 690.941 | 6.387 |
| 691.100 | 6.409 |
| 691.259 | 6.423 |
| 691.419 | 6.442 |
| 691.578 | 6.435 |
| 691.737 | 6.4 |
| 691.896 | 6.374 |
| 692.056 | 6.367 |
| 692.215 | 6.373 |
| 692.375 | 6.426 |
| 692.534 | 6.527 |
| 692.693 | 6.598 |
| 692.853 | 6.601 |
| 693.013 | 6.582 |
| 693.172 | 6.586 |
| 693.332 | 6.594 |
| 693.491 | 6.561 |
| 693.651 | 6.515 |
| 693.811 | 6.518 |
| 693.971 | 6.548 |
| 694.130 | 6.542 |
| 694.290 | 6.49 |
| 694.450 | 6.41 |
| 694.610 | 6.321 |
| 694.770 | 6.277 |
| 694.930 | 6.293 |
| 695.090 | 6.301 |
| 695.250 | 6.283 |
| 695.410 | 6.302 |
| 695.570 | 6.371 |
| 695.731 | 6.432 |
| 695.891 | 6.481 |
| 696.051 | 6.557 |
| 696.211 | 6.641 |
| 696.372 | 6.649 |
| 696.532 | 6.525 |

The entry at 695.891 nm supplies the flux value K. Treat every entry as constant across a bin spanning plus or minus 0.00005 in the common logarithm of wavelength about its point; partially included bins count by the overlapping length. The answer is 6.481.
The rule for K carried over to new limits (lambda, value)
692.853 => 6.601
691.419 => 6.442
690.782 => 6.341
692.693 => 6.598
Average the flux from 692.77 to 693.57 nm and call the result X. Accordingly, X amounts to 6.58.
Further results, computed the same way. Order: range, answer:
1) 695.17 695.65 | 6.32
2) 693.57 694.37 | 6.52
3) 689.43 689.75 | 6.16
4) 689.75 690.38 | 6.21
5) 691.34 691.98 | 6.41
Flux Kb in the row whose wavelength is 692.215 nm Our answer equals 6.373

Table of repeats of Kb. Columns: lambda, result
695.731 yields 6.432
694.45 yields 6.41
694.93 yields 6.293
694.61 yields 6.321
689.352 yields 6.242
